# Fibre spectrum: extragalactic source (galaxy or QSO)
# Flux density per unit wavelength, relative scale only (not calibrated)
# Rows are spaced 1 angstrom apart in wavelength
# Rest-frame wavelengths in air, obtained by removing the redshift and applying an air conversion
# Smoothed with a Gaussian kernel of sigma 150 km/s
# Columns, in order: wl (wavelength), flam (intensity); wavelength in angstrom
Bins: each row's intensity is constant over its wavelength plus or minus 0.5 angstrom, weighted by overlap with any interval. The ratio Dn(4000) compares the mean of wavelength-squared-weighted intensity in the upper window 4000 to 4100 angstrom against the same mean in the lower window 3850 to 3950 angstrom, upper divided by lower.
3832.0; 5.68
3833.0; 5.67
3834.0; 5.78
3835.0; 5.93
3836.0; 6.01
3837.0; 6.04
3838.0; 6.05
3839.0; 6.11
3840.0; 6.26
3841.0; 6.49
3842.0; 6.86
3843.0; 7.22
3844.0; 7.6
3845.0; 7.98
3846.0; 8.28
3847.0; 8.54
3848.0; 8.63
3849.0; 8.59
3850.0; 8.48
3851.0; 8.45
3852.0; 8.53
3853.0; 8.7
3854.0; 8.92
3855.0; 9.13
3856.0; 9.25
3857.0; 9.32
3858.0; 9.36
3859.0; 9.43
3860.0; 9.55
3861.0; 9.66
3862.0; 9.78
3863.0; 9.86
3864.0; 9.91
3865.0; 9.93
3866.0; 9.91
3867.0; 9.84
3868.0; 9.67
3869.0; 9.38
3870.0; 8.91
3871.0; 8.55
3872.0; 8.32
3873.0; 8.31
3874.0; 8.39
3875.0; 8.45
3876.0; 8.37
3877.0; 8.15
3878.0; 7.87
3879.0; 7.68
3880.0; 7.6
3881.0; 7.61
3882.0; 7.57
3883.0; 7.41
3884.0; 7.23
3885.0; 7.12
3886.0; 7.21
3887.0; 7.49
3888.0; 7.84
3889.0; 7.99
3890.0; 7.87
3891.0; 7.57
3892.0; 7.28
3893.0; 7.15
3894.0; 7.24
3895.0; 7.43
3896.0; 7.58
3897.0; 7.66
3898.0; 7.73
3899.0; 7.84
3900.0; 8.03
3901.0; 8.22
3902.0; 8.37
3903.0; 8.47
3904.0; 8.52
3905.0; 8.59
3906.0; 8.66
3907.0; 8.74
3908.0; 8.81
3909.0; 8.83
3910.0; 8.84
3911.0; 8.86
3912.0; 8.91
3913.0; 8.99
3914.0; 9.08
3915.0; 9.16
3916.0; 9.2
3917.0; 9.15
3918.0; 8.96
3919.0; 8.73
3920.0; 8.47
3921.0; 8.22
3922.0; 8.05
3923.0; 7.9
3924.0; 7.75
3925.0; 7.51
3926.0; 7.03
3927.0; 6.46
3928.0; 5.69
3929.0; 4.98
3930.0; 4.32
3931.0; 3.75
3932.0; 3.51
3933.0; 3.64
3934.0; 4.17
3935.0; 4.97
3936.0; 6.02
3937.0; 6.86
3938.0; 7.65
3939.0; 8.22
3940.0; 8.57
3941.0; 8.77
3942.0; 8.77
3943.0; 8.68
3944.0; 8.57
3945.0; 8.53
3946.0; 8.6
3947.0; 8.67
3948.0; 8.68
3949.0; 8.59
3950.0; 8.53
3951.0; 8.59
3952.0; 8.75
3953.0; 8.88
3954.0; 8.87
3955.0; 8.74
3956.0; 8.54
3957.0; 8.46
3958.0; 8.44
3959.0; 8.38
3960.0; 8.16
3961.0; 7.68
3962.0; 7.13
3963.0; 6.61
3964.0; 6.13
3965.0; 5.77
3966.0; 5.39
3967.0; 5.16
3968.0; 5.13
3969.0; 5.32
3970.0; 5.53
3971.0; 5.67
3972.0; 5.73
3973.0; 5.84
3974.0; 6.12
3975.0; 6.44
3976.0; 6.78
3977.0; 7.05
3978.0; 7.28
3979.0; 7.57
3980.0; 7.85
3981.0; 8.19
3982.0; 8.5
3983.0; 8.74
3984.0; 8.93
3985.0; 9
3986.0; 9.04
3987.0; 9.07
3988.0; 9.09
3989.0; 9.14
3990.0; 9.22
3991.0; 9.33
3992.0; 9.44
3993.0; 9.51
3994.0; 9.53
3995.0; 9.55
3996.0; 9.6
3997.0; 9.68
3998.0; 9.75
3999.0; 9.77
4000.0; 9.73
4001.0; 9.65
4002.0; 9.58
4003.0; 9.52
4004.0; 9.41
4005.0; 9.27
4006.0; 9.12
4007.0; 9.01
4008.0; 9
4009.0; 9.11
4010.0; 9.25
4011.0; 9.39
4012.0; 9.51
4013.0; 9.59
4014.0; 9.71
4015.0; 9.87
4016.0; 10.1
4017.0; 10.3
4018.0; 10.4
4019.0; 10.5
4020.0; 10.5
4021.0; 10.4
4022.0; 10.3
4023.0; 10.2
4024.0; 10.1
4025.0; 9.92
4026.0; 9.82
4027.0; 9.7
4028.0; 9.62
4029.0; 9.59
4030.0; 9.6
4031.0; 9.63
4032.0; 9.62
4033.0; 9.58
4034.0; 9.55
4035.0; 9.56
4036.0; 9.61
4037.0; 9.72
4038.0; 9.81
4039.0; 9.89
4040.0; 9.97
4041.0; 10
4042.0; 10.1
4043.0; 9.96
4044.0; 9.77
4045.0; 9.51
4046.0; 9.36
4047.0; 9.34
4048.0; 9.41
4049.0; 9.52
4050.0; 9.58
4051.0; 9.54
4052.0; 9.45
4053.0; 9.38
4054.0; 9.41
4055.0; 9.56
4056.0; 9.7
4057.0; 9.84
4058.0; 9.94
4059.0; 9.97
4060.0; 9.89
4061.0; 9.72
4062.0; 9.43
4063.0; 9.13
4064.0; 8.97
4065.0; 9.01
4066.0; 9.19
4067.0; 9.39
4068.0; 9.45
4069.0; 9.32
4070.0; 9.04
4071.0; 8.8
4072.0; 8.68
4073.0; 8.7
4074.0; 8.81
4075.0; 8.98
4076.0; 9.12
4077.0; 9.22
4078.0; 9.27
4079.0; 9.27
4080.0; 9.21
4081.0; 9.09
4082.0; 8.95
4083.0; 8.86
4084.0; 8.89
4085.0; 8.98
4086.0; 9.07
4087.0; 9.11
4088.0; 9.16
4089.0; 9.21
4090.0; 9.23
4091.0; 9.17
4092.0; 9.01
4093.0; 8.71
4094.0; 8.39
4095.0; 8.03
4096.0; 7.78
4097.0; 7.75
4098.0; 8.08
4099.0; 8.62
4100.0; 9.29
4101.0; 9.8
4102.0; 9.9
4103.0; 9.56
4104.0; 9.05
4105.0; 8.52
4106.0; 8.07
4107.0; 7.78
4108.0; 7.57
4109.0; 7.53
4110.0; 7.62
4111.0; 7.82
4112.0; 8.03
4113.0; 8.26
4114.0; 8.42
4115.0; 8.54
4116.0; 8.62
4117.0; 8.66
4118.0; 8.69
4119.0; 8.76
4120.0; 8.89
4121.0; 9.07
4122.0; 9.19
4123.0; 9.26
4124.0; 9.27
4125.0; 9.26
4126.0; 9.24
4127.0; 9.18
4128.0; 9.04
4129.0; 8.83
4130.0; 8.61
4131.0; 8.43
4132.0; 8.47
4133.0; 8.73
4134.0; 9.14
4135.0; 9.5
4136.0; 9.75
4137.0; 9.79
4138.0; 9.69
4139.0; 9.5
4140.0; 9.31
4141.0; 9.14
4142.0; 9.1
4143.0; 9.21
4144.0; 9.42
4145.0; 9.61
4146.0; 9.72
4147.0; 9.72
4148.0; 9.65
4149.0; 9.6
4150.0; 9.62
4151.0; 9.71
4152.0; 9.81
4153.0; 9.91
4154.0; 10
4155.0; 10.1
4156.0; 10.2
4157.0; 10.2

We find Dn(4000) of 1.3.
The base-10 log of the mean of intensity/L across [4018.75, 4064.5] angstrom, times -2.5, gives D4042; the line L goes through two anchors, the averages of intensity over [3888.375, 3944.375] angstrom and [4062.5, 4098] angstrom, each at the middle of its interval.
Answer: -0.13 mag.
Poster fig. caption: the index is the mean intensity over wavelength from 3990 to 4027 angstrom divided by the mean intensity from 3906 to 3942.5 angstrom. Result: 1.3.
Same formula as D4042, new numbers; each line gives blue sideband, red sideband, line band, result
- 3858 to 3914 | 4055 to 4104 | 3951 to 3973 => 0.22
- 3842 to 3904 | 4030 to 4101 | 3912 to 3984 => 0.18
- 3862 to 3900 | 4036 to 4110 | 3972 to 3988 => 0.13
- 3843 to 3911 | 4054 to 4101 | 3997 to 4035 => -0.10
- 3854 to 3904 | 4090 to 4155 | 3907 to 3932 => 0.10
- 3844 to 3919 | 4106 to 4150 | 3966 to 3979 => 0.39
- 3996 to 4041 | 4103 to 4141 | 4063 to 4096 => 0.02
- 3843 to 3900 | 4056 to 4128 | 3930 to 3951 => 0.19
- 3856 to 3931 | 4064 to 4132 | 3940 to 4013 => 0.02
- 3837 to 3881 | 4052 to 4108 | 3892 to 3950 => 0.12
